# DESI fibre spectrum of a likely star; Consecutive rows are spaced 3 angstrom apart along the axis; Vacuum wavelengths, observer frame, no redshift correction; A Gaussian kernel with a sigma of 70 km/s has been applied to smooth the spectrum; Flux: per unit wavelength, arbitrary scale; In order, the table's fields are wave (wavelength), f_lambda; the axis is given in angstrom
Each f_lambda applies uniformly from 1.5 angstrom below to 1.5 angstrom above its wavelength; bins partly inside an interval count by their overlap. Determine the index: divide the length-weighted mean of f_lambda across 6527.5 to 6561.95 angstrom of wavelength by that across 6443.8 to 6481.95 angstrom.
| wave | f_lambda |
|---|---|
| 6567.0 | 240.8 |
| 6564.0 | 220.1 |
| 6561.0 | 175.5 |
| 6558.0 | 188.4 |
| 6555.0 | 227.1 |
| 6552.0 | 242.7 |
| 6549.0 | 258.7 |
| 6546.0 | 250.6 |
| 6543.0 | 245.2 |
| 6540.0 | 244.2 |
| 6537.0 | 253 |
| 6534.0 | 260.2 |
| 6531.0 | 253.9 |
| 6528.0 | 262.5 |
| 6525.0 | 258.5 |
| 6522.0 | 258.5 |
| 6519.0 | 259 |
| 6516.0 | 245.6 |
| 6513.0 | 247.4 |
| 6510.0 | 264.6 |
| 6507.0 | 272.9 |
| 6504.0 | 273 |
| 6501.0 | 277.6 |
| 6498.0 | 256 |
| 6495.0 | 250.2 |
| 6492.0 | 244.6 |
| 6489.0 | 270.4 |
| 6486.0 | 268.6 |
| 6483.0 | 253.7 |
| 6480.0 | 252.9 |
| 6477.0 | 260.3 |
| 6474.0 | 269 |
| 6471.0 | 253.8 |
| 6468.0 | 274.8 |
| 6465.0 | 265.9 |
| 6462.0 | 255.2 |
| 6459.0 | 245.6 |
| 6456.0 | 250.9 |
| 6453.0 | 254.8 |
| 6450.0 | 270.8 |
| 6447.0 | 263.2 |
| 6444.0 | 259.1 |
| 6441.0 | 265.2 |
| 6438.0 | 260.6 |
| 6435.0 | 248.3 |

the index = 0.9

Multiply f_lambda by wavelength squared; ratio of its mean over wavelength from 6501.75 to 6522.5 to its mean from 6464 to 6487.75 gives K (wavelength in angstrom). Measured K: 1.0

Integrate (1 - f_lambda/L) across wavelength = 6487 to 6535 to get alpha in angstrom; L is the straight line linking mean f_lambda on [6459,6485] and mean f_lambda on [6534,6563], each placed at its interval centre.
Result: -2.66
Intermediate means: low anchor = 260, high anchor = 233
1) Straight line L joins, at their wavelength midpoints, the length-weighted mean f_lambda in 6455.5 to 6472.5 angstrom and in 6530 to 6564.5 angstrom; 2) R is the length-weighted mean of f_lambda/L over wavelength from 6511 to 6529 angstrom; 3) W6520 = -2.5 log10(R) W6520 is -0.06 mag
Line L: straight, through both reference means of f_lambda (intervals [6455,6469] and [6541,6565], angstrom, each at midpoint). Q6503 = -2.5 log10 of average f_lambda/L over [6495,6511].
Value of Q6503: -0.10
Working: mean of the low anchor 258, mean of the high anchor 227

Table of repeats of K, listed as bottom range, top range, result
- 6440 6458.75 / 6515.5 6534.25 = 1.01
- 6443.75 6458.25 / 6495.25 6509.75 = 1.05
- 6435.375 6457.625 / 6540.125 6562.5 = 0.91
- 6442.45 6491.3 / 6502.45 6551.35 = 1.00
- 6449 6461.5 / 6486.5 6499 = 1.02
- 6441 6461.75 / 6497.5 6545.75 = 1.02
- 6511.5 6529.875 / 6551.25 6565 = 0.83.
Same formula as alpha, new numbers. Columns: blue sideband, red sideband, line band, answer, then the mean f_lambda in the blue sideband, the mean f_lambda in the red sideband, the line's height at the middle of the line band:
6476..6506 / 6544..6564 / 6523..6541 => -1.4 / 261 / 224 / 237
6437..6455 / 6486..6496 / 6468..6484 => 0.0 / 262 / 257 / 259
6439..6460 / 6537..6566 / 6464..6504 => -2.1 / 259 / 230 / 249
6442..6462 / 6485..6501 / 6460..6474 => -0.2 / 257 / 259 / 258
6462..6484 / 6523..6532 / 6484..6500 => 0.1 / 261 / 259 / 260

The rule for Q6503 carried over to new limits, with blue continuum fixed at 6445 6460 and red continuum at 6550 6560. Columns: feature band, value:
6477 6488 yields -0.06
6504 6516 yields -0.11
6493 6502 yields -0.08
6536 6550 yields -0.12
